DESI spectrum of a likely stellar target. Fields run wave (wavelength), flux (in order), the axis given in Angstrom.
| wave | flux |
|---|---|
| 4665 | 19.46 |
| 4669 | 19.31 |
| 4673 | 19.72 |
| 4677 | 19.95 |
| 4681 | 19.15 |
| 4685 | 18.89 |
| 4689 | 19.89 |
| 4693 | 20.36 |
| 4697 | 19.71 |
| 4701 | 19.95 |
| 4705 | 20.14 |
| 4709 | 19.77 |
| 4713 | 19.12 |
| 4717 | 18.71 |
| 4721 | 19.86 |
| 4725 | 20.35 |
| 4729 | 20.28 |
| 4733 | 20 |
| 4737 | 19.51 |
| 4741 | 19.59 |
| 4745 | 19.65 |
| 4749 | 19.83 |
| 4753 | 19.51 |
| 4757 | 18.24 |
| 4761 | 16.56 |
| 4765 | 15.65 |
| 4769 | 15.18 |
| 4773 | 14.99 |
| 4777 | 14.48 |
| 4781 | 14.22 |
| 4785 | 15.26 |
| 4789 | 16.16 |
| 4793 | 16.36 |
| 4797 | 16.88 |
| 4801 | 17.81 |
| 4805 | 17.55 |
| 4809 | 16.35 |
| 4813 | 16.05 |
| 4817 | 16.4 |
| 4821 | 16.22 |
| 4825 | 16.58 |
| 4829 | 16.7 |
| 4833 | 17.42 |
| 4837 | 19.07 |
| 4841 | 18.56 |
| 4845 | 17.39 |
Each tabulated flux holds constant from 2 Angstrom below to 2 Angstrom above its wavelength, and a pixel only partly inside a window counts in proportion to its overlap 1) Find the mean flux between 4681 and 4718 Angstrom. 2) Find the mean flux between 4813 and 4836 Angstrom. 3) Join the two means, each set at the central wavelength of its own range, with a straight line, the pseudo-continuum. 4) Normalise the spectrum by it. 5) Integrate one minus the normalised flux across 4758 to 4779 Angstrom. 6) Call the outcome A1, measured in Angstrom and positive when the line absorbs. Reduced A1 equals 2.9 Angstrom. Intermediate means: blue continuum 19.6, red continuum 16.7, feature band 15.5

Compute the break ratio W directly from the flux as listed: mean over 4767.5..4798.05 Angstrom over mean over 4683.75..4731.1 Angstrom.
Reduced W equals 0.8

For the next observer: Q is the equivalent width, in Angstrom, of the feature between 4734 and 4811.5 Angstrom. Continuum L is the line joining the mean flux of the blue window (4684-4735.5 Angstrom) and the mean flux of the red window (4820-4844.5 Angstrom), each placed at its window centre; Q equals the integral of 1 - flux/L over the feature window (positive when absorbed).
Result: 6.41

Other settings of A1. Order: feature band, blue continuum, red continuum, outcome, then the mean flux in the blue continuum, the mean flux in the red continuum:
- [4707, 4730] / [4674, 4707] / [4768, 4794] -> -1.7 Angstrom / 19.8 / 15.2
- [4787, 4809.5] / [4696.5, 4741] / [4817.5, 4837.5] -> 1.1 Angstrom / 19.8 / 17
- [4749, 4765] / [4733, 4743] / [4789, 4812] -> 0.7 Angstrom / 19.6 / 16.9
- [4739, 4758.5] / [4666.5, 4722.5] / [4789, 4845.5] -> -1.0 Angstrom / 19.6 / 17.1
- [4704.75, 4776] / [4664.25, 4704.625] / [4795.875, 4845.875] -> 0.1 Angstrom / 19.7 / 17.2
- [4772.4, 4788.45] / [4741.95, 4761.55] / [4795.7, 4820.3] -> 2.7 Angstrom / 19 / 16.8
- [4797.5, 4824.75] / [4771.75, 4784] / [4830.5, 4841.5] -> -0.1 Angstrom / 14.6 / 18.2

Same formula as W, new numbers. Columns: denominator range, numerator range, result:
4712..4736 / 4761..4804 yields 0.80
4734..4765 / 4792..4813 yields 0.90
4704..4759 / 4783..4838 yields 0.85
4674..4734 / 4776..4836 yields 0.83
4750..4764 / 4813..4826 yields 0.90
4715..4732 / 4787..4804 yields 0.85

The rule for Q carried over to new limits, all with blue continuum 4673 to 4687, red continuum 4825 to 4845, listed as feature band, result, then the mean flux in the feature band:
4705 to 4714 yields -0.3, 19.6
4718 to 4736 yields -1.1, 20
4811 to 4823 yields 1.1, 16.2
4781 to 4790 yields 1.4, 15.3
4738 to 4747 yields -0.4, 19.6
